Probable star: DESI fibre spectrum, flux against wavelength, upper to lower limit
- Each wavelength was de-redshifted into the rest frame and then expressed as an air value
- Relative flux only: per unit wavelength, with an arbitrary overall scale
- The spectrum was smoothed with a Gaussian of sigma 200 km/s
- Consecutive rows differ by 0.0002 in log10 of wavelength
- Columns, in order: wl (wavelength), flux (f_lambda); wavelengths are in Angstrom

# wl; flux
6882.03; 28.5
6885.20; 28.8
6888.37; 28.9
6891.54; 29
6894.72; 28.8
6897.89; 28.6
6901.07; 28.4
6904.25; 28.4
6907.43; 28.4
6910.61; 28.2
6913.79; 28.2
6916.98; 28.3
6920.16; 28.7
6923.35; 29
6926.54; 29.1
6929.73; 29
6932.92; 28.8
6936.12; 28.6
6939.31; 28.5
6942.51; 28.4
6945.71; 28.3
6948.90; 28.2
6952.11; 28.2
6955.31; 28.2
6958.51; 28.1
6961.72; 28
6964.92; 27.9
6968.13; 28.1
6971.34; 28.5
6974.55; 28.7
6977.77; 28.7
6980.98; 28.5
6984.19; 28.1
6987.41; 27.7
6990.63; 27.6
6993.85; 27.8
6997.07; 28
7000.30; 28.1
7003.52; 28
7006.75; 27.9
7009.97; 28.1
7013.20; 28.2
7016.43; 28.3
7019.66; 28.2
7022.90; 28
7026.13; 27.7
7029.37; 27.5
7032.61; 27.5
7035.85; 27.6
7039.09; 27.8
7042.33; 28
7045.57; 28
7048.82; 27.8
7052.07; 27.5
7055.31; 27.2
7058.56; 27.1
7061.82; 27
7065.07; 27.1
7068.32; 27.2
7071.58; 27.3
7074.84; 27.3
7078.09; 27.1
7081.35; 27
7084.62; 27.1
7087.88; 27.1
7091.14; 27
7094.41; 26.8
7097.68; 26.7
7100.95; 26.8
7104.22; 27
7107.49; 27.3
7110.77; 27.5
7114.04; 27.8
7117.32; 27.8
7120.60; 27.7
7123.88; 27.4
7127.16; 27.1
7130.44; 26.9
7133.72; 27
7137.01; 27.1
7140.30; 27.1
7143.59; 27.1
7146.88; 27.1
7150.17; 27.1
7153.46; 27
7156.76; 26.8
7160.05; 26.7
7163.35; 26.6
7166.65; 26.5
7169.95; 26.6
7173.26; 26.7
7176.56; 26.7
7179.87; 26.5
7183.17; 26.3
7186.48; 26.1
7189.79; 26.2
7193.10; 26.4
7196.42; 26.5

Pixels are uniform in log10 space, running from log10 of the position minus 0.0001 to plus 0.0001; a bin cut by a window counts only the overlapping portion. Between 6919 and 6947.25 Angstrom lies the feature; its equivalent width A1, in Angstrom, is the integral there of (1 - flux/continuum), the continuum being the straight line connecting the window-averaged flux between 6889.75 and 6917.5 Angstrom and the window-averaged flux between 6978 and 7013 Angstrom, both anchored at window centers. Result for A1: -0.4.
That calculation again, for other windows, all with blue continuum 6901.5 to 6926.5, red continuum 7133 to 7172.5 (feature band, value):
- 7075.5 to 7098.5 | 0.3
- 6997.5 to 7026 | -0.2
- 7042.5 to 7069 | 0.1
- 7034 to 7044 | -0.1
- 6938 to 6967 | 0.0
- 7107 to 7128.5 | -0.3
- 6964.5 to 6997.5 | -0.1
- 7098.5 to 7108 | 0.1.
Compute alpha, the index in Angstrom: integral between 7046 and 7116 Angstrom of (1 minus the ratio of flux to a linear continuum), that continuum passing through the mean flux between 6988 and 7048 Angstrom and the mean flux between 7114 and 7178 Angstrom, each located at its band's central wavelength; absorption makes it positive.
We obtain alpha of 0.7 Angstrom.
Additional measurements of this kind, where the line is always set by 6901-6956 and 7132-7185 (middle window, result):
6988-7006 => 0.07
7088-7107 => 0.24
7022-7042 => 0.03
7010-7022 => -0.15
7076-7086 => 0.11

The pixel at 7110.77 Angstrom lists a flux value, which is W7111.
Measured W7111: 27.5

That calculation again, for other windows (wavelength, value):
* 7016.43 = 28.3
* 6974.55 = 28.7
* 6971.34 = 28.5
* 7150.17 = 27.1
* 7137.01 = 27.1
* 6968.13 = 28.1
